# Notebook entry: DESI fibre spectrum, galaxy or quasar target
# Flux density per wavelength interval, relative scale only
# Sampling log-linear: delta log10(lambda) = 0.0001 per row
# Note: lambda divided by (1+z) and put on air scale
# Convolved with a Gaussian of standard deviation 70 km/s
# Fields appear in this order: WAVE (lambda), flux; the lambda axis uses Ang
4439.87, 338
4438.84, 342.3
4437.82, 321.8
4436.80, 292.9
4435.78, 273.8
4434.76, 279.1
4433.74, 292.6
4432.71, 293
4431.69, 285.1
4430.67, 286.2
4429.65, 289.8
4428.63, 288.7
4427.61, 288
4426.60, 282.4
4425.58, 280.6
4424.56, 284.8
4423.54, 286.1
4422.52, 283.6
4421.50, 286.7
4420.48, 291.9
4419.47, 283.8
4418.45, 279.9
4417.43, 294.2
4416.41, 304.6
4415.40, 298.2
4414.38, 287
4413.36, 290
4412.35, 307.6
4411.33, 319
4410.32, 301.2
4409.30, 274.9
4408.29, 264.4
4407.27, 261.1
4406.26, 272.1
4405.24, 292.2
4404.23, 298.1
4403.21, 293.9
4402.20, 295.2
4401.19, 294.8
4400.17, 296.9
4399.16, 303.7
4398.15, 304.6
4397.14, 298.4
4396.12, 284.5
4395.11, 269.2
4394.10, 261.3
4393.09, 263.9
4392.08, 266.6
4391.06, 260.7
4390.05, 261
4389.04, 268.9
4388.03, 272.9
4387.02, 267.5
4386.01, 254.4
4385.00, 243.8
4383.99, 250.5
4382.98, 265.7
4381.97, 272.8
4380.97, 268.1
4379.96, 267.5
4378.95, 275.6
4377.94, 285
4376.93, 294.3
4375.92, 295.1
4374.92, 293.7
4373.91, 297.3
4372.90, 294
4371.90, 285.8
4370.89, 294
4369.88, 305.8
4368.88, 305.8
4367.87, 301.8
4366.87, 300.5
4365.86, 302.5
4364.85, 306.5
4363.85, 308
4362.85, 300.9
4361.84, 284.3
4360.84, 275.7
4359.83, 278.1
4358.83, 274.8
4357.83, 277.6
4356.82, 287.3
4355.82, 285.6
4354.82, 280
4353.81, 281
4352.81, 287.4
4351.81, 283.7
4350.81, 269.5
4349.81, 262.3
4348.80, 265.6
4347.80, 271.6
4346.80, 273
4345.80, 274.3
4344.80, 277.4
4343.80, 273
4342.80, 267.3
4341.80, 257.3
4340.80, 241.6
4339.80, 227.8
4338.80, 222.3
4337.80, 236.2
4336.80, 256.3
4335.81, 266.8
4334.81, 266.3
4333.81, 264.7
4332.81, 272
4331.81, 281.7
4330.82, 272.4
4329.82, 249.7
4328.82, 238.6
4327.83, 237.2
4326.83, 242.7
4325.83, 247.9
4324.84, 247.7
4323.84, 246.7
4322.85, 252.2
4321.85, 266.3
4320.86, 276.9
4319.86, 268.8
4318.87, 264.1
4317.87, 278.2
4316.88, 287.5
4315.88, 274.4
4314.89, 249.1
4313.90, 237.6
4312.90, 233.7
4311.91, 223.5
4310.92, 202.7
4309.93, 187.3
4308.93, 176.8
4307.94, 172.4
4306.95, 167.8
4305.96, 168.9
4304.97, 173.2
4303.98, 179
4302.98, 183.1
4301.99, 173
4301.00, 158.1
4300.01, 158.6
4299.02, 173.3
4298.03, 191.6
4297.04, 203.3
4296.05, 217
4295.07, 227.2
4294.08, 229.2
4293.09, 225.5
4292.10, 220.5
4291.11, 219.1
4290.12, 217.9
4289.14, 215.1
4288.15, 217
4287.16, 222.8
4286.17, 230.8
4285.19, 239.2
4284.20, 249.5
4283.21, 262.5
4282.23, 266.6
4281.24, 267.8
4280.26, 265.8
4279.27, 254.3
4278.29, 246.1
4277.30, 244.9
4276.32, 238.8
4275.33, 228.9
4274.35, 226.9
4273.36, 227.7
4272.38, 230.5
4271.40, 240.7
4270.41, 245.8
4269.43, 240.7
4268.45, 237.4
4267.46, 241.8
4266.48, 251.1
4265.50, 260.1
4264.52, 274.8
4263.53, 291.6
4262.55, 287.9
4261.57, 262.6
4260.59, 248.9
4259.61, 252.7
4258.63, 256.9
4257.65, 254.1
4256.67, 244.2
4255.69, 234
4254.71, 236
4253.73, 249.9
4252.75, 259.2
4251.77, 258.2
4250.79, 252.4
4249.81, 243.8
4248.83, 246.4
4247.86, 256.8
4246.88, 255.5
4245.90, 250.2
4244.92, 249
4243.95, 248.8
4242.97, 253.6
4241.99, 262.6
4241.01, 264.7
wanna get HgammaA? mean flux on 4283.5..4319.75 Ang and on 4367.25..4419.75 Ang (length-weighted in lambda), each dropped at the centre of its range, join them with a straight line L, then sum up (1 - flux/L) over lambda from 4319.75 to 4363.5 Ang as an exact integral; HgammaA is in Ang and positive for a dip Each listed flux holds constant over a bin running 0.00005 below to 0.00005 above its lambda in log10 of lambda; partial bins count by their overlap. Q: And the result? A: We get -3.9 Ang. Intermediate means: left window 213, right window 284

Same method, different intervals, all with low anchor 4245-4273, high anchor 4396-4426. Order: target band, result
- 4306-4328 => 2.5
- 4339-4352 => 0.5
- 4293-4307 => 4.0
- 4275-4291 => 1.0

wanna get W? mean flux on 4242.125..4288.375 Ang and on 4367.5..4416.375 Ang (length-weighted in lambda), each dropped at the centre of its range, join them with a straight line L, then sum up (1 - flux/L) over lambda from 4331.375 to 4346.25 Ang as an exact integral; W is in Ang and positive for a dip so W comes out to 0.6 Ang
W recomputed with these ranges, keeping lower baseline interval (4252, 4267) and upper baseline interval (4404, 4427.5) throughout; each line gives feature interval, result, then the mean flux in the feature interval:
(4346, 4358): -0.1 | 277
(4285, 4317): 7.1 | 207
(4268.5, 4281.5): 0.9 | 242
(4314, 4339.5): 1.2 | 258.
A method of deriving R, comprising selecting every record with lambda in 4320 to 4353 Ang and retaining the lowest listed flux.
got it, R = 222.3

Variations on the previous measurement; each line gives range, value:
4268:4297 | 215.1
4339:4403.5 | 227.8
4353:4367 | 274.8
